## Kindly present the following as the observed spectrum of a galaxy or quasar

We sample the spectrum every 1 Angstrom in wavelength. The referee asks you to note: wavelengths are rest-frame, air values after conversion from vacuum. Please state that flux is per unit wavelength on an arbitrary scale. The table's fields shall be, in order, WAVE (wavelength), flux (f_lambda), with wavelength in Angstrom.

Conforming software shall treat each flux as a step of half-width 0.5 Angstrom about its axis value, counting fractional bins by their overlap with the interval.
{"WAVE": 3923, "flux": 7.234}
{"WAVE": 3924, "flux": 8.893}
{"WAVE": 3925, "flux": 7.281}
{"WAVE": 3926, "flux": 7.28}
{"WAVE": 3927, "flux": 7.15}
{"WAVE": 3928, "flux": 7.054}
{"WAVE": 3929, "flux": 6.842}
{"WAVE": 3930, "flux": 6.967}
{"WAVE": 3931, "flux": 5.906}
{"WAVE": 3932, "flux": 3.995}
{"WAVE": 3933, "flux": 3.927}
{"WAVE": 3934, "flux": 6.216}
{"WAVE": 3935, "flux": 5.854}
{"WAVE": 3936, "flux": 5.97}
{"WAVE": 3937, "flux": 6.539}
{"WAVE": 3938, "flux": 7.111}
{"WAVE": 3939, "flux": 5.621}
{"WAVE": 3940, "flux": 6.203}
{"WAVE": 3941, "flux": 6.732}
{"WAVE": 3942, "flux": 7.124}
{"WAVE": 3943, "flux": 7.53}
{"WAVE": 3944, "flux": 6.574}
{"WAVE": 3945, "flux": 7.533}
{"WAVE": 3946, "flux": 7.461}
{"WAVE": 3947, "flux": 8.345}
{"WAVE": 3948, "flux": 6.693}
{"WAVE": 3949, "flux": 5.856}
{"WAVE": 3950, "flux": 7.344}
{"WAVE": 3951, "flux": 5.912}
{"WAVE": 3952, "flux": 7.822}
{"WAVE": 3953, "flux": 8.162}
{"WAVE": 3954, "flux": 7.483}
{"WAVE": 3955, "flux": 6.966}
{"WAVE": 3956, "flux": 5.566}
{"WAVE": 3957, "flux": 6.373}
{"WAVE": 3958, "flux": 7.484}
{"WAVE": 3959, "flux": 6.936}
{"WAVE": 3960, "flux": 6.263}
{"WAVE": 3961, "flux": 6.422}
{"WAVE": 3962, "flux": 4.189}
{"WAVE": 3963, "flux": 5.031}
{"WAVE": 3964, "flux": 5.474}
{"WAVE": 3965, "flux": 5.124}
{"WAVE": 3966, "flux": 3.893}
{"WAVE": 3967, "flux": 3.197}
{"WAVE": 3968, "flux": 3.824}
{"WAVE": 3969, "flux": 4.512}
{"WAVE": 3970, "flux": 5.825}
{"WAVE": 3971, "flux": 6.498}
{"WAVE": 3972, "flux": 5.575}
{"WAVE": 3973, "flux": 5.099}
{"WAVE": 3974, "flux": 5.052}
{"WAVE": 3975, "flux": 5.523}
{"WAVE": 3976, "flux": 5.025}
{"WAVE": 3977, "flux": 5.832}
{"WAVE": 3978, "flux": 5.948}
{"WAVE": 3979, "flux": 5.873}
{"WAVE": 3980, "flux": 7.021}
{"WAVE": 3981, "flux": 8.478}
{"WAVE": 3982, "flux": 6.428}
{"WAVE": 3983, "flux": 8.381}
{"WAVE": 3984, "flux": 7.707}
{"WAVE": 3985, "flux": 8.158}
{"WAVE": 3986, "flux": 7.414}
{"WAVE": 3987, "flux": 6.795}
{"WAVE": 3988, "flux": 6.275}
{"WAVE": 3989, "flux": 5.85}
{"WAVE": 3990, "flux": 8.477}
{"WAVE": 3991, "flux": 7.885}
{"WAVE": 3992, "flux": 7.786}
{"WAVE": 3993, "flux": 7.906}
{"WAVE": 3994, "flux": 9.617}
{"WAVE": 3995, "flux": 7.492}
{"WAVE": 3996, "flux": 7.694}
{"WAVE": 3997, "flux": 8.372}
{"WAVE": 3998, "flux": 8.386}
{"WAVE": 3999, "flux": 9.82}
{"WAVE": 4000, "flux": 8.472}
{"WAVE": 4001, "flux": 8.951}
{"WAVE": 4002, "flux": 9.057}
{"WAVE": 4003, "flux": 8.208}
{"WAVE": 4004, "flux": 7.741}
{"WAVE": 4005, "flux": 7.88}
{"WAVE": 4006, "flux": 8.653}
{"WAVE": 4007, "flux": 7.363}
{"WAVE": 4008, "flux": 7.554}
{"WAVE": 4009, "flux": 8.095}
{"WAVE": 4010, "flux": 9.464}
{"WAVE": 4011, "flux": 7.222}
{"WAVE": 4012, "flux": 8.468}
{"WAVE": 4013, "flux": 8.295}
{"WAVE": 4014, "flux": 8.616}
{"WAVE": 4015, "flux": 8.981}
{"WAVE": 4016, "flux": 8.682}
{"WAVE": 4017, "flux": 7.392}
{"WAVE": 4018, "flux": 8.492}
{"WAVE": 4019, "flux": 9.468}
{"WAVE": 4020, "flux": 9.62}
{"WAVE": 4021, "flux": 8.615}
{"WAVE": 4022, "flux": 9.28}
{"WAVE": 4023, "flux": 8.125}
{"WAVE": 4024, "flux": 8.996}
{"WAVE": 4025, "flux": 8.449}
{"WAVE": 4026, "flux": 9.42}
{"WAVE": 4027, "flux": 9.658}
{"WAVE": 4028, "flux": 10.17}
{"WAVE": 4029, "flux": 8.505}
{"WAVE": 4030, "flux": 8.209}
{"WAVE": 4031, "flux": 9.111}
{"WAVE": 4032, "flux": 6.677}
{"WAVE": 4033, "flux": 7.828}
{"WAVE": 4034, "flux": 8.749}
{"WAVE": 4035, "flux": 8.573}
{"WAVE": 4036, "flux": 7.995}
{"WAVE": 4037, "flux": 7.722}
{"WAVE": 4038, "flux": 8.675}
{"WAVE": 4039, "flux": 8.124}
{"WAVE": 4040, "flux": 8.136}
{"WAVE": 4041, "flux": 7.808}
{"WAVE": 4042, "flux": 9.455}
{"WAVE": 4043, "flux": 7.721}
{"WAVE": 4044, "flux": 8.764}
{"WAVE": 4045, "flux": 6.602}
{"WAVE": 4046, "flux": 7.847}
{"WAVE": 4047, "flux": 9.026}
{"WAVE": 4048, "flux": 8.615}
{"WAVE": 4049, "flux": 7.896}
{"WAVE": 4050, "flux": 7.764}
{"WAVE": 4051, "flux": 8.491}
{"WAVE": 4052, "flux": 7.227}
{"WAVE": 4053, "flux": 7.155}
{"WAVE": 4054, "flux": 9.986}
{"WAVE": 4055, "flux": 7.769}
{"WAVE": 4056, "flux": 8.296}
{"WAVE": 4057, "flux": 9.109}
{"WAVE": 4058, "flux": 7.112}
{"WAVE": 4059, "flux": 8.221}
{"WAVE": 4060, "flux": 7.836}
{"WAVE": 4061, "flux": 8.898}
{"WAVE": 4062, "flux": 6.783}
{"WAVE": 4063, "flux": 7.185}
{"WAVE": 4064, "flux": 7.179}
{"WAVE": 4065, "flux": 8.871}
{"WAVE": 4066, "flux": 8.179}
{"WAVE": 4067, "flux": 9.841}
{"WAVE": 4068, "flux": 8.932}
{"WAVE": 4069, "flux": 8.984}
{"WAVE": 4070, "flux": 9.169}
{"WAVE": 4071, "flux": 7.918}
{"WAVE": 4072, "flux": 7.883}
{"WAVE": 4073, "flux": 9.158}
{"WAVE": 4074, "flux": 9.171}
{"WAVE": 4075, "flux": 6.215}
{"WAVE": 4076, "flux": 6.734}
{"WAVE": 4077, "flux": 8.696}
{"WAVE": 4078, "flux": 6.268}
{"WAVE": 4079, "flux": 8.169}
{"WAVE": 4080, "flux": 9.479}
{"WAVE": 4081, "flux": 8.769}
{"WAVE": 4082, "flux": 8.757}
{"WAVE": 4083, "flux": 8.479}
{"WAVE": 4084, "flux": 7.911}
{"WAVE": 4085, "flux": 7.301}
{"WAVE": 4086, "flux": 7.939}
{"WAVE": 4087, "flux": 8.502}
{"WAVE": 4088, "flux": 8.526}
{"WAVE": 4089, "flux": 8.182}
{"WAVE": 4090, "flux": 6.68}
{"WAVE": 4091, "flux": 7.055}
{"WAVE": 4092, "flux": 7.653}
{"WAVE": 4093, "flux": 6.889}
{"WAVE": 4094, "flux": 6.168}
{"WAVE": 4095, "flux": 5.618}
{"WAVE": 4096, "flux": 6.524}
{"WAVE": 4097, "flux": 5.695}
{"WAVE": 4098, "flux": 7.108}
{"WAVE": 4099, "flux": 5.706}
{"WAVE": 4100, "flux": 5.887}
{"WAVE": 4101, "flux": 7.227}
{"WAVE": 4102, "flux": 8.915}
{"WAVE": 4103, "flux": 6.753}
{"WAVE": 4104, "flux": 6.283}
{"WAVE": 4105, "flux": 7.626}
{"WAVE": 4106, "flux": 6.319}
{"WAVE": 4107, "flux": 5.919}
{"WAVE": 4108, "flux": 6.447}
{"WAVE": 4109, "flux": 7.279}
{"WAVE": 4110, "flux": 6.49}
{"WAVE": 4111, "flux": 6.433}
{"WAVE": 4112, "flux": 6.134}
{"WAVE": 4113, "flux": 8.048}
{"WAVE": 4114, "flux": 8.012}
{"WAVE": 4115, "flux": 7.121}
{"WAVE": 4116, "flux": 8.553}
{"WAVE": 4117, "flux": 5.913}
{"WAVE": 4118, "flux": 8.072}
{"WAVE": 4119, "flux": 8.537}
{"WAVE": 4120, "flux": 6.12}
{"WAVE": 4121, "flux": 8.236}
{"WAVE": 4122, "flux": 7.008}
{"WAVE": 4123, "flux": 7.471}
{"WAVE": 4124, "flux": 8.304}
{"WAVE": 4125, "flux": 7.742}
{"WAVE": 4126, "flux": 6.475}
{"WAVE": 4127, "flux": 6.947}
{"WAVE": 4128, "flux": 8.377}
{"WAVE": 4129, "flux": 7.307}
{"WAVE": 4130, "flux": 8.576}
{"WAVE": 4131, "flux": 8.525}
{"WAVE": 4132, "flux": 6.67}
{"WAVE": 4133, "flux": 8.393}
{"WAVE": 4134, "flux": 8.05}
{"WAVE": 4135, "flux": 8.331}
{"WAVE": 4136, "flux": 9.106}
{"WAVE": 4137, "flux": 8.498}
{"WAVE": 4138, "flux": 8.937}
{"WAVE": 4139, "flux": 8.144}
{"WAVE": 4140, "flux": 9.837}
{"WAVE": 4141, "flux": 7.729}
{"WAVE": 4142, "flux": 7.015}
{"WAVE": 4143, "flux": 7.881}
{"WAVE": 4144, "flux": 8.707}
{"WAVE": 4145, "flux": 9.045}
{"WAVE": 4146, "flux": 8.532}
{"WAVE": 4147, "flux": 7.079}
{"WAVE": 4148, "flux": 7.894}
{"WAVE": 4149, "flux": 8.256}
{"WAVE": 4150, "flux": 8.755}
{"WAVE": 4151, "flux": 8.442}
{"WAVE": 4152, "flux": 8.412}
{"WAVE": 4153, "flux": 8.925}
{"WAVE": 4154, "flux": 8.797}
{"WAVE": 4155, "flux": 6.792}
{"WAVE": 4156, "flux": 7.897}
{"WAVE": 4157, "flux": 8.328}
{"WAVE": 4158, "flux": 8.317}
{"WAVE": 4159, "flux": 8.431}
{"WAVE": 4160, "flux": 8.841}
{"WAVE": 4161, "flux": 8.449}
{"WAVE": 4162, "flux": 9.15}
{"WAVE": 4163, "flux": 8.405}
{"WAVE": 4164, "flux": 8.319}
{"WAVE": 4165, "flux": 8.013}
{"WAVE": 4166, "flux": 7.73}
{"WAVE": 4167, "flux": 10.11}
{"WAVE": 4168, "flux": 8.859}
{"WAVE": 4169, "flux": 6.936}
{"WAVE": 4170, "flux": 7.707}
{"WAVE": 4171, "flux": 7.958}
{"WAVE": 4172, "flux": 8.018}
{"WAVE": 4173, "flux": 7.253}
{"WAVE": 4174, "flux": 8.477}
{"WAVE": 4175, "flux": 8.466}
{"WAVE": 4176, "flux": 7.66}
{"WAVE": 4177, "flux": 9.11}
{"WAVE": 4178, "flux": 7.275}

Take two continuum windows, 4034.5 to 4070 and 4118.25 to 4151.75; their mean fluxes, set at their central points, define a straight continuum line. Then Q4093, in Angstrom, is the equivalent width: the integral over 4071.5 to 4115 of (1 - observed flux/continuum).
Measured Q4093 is 4.3 Angstrom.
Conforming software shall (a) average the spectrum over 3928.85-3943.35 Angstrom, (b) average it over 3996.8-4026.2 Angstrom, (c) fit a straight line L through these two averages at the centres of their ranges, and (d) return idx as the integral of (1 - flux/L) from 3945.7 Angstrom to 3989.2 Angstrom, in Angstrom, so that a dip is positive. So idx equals 5.2 Angstrom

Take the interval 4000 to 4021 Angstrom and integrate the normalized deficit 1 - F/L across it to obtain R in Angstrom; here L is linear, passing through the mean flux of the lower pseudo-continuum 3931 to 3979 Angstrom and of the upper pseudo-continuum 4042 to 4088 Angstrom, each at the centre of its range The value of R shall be -3.9 Angstrom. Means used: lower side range 6.03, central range 8.42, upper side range 8.17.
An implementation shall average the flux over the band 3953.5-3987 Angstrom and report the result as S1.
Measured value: 6.03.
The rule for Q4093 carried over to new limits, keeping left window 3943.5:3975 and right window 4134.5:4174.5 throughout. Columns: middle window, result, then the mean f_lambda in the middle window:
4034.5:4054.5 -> -3.2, 8.18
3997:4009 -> -3.3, 8.36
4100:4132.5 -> 2.4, 7.29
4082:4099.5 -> 0.8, 7.22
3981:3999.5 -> -4.0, 7.82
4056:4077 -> -2.5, 8.18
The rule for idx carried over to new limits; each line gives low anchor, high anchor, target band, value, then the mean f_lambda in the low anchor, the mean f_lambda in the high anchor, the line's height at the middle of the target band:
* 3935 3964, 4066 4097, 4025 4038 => -1.99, 6.65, 7.89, 7.42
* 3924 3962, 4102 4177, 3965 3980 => 3.64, 6.66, 7.89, 6.84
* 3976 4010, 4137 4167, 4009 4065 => -3.13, 7.73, 8.35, 7.9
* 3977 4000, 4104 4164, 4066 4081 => -1.14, 7.6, 7.86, 7.75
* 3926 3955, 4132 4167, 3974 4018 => -3.81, 6.66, 8.34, 7.1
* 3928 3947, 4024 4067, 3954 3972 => 3.35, 6.41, 8.26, 6.85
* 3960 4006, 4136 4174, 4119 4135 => 0.76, 6.77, 8.29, 8.05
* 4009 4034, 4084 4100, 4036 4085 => -2.79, 8.65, 7.03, 7.75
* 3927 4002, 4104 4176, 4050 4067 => -1.75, 6.64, 7.9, 7.31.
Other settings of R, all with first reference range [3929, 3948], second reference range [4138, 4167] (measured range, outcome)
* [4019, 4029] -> -2.69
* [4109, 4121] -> 1.10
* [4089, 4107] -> 2.57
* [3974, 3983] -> 0.64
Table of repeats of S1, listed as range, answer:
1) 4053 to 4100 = 7.83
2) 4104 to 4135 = 7.37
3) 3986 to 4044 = 8.33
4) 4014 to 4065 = 8.34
